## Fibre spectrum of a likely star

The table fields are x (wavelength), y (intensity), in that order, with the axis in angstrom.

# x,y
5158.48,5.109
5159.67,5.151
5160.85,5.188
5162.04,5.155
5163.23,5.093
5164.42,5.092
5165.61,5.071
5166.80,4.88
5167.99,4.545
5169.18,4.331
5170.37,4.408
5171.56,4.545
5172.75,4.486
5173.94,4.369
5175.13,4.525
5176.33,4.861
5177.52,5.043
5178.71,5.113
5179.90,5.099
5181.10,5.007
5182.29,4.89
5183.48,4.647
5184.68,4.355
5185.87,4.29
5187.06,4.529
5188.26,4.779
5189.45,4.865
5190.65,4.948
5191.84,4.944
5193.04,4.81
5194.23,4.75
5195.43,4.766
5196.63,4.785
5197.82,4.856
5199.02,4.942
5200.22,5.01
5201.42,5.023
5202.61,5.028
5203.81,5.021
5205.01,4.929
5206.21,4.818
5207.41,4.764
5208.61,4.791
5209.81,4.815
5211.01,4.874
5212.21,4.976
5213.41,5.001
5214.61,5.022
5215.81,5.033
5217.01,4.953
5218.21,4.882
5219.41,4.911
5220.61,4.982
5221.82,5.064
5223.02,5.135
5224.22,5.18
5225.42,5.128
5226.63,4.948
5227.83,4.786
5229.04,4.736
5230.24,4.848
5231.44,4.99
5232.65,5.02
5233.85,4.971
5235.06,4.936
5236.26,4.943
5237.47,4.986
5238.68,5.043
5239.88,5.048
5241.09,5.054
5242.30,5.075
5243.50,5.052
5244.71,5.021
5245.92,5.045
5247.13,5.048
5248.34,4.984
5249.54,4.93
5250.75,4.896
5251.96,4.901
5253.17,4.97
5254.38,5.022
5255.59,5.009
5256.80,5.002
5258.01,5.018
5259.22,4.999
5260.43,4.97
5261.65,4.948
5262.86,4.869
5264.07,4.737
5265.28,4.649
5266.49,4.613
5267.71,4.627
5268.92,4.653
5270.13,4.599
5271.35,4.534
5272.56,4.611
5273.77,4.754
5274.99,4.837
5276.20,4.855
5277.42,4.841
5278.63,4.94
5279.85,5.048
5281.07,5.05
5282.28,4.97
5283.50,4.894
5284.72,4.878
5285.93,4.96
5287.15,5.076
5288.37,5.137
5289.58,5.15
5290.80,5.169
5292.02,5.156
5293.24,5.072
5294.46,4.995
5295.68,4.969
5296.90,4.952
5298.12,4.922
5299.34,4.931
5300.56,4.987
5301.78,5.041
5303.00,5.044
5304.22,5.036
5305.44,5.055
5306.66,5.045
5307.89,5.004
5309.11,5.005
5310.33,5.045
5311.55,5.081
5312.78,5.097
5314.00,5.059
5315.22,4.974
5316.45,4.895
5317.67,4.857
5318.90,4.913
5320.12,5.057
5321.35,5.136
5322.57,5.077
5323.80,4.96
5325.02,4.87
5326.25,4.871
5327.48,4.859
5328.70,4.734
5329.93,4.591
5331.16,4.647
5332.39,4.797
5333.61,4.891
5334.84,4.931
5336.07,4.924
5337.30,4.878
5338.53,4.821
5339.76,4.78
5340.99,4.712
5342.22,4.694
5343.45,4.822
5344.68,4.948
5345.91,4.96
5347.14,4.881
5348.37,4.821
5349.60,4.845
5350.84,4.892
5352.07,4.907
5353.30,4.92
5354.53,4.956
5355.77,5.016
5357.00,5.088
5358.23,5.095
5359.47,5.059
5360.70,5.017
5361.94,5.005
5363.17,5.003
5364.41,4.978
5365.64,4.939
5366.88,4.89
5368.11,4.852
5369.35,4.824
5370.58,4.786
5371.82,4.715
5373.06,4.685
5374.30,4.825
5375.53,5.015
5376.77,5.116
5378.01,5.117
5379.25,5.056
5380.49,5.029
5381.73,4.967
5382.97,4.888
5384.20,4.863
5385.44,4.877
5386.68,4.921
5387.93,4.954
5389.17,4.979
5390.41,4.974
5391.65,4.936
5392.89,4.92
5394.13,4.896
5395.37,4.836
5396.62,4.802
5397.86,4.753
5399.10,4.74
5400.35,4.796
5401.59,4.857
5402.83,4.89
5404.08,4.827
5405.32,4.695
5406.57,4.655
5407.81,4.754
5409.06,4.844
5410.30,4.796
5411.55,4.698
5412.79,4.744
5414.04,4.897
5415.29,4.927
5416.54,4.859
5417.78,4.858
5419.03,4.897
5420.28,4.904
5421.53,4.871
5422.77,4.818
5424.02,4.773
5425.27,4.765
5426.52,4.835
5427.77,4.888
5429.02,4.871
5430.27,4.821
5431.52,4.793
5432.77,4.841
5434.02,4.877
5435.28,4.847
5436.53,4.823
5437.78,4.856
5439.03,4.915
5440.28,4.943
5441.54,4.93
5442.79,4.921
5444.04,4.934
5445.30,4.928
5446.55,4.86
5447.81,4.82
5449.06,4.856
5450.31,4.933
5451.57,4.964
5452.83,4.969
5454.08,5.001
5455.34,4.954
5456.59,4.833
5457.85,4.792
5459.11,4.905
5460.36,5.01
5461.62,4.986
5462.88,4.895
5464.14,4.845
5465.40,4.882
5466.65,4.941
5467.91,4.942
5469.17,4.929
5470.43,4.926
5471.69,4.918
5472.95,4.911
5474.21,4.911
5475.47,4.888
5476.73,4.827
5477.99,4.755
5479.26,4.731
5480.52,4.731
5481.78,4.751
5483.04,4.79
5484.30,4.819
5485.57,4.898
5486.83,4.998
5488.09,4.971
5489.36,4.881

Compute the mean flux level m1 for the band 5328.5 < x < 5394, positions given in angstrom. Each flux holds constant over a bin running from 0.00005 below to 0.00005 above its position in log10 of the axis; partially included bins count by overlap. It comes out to 4.9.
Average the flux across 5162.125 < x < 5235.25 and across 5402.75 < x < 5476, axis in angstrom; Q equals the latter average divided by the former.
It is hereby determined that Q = 1.00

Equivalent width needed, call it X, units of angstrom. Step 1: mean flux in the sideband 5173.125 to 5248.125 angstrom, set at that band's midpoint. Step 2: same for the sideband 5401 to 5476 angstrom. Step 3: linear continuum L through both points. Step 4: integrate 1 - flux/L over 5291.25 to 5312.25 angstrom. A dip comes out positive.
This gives -0.6 angstrom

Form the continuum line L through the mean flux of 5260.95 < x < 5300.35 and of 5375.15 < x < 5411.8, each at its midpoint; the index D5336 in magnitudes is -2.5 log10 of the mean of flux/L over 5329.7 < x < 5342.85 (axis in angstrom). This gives 0.02 mag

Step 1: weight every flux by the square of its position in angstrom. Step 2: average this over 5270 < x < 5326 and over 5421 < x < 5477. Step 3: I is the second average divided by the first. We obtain 1.04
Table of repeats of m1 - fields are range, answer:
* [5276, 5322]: 5.01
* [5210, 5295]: 4.94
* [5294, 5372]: 4.93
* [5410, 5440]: 4.84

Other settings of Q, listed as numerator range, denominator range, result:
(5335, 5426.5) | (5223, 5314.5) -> 0.99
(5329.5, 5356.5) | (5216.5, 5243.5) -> 0.97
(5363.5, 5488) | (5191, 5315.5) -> 0.99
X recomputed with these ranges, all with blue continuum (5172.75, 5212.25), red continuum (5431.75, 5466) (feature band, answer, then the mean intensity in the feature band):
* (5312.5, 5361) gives -0.4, 4.9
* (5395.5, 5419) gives 0.4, 4.8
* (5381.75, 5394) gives -0.1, 4.93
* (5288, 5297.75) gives -0.4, 5.07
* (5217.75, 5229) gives -0.4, 4.99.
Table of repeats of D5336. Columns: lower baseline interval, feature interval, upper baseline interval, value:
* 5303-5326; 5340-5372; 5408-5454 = 0.01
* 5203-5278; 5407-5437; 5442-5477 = 0.02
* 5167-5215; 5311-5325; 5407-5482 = -0.04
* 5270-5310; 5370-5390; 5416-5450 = -0.01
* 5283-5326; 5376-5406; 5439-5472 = 0.01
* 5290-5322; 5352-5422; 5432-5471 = 0.01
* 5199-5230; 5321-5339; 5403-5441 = 0.00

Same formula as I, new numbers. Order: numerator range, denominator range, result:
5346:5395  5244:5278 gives 1.06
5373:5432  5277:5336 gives 1.01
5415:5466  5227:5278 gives 1.07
